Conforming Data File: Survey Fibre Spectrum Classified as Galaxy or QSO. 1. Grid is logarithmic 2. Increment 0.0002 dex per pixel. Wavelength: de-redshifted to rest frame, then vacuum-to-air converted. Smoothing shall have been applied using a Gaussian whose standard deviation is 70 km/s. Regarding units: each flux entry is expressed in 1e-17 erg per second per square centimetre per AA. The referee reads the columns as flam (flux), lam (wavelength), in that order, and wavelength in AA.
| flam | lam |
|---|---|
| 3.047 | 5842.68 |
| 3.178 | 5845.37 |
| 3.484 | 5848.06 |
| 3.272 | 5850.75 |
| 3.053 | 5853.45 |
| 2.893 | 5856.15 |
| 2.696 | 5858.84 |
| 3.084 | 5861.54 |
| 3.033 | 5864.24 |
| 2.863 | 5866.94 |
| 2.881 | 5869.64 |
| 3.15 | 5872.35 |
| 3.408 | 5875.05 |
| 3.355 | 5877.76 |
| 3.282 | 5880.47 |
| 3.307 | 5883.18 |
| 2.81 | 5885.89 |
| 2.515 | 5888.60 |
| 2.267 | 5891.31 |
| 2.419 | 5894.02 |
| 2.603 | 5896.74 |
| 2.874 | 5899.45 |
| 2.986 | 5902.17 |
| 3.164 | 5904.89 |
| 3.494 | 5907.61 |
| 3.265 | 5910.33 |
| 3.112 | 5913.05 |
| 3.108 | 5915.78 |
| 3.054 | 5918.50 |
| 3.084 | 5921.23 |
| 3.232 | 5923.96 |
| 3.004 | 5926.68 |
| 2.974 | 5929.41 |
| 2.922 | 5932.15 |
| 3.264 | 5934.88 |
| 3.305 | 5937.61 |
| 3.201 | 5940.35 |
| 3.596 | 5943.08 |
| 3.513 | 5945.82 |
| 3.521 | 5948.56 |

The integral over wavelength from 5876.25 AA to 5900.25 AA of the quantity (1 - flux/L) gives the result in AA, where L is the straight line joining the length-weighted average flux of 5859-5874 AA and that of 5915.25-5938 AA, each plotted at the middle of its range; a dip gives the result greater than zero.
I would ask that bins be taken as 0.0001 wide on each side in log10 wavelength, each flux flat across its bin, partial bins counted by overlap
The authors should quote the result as 1.6 AA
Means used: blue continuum 2.99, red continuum 3.1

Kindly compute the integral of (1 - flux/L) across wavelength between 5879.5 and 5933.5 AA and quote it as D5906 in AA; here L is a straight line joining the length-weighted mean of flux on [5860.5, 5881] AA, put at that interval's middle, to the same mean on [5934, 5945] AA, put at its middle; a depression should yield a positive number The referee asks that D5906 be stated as 4.6 AA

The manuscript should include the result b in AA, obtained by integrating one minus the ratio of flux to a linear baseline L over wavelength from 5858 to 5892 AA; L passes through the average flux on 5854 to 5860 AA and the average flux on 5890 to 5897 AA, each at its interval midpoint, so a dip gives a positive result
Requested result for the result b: -4.8 AA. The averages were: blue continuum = 2.83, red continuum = 2.4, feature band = 2.99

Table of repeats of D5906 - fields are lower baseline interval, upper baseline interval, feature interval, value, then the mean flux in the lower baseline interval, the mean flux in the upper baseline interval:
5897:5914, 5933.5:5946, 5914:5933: 1.1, 3.12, 3.36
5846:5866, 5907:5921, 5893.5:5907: 1.2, 3.07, 3.18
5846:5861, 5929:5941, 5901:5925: -0.3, 3.09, 3.14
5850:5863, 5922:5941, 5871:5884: -1.2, 2.99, 3.12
